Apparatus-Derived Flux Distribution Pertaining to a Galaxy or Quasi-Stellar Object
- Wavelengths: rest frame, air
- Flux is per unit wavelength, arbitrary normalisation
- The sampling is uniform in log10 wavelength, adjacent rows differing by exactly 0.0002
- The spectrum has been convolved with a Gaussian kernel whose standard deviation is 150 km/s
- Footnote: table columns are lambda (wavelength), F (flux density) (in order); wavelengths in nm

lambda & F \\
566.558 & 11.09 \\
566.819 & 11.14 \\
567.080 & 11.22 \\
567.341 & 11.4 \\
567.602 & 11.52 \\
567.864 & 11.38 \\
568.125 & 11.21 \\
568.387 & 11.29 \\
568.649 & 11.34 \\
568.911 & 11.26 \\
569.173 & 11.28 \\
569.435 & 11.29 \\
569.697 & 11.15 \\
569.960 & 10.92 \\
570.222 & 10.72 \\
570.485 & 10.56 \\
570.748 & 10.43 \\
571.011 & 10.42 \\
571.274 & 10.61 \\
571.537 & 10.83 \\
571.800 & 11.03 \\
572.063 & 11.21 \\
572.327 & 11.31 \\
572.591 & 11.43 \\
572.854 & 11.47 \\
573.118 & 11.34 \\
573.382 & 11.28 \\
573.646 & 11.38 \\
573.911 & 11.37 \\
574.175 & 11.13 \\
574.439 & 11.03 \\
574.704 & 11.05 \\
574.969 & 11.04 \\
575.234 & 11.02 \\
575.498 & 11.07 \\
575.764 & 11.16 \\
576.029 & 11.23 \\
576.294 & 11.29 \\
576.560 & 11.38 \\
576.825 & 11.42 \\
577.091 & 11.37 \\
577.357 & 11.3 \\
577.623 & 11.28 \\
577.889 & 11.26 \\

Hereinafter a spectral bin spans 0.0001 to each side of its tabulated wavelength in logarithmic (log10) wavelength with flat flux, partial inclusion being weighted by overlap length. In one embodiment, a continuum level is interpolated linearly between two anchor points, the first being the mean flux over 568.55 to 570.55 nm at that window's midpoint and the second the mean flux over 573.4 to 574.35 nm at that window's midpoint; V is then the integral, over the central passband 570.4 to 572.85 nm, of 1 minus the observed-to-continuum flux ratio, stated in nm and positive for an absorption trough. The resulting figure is 0.06 nm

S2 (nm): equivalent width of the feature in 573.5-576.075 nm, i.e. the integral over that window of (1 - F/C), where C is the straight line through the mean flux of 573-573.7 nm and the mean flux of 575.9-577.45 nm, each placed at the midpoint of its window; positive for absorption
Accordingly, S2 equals 0.04 nm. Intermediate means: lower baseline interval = 11.3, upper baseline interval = 11.3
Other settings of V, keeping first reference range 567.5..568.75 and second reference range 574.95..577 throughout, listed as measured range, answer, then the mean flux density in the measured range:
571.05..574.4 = 0.03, 11.2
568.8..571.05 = 0.08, 10.9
